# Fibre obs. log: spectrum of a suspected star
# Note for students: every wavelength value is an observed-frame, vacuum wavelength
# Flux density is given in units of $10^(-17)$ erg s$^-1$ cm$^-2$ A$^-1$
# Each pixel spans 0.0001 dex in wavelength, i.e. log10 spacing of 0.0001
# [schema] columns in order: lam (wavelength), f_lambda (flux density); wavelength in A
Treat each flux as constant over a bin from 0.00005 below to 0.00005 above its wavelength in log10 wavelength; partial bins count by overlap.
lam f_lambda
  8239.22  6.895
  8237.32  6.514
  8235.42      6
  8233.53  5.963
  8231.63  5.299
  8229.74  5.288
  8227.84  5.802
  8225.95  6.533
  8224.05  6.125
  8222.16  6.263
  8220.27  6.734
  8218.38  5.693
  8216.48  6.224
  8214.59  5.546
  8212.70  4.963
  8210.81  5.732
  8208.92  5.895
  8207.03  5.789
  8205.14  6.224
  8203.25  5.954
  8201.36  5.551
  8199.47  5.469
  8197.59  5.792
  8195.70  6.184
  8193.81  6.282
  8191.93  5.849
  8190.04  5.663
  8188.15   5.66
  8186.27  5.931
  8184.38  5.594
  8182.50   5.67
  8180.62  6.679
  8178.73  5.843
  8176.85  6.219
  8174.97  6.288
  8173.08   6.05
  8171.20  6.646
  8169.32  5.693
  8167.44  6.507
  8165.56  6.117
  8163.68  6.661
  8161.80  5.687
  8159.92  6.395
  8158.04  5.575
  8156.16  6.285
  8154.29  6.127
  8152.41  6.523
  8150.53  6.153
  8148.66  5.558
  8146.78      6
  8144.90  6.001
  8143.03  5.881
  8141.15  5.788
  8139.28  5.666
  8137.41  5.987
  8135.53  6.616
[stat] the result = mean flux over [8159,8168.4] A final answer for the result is 6.27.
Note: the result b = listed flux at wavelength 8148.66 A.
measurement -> 5.558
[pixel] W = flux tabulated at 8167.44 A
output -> 6.507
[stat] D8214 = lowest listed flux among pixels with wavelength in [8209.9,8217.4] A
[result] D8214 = 4.963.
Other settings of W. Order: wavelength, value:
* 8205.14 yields 6.224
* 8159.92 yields 6.395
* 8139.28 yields 5.666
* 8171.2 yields 6.646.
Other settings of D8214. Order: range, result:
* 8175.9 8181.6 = 5.843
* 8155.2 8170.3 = 5.575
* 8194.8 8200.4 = 5.469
